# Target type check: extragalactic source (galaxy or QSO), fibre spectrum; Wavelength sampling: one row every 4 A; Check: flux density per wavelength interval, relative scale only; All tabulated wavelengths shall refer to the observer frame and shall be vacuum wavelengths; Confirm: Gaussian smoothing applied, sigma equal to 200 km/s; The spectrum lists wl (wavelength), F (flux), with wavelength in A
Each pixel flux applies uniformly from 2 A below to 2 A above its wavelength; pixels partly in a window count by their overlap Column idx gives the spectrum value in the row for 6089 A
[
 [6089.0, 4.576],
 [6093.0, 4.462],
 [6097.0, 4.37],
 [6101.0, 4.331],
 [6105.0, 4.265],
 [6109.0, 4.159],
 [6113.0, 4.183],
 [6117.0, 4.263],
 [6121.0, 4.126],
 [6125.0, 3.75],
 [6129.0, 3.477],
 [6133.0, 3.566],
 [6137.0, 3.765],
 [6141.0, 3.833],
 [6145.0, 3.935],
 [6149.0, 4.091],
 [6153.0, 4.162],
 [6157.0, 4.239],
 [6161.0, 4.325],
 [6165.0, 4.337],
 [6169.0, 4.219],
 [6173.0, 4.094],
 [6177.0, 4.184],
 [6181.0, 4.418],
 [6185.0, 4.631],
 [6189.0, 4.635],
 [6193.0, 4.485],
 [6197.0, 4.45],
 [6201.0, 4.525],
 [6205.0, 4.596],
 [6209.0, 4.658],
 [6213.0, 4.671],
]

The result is 4.576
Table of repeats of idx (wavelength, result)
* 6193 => 4.485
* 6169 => 4.219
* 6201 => 4.525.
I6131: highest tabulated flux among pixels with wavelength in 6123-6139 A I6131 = 3.765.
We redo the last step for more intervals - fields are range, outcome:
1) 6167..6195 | 4.635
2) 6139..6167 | 4.337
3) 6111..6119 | 4.263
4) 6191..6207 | 4.596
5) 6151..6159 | 4.239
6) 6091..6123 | 4.462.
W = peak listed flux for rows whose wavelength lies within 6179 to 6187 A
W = 4.631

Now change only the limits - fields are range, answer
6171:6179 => 4.184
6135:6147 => 3.935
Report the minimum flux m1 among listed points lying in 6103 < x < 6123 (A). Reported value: 4.126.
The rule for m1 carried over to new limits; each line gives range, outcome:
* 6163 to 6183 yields 4.094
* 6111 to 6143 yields 3.477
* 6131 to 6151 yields 3.566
